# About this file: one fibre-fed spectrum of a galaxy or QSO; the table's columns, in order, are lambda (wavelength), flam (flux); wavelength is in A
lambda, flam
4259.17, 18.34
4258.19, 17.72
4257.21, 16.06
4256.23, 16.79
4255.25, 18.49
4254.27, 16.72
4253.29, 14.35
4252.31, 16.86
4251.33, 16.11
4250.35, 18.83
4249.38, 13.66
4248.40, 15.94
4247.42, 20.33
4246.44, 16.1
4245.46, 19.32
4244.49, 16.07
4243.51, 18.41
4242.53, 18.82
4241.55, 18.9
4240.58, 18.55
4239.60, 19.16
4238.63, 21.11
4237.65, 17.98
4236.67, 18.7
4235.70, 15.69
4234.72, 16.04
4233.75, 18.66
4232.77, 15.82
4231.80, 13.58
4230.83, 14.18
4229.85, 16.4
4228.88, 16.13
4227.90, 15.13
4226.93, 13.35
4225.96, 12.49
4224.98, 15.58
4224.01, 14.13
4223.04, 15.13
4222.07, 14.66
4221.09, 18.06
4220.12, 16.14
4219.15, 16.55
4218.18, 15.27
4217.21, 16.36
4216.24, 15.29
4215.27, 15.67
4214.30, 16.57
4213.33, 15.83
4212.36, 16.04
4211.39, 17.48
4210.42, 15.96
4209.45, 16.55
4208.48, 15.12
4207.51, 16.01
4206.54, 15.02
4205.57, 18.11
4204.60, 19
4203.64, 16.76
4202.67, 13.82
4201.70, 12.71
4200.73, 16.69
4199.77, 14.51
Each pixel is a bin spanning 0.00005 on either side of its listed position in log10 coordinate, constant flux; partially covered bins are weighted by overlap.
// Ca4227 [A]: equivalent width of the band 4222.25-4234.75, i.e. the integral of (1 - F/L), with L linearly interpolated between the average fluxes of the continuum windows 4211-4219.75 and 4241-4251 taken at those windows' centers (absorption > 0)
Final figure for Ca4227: 1.3 A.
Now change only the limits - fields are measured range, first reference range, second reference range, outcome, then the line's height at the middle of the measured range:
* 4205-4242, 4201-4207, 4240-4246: 1.89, 17.1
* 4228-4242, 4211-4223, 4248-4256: -0.76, 16.3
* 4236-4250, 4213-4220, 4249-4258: -1.45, 16.4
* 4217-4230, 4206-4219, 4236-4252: 1.02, 16.7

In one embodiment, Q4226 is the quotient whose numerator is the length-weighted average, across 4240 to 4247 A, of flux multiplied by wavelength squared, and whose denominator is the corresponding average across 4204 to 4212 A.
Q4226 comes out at 1.1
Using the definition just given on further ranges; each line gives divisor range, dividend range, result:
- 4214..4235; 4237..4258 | 1.14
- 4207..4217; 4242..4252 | 1.10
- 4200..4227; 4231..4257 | 1.11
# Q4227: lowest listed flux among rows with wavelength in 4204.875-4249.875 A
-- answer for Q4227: 12.49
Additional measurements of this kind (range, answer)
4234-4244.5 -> 15.69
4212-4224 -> 14.66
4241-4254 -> 13.66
